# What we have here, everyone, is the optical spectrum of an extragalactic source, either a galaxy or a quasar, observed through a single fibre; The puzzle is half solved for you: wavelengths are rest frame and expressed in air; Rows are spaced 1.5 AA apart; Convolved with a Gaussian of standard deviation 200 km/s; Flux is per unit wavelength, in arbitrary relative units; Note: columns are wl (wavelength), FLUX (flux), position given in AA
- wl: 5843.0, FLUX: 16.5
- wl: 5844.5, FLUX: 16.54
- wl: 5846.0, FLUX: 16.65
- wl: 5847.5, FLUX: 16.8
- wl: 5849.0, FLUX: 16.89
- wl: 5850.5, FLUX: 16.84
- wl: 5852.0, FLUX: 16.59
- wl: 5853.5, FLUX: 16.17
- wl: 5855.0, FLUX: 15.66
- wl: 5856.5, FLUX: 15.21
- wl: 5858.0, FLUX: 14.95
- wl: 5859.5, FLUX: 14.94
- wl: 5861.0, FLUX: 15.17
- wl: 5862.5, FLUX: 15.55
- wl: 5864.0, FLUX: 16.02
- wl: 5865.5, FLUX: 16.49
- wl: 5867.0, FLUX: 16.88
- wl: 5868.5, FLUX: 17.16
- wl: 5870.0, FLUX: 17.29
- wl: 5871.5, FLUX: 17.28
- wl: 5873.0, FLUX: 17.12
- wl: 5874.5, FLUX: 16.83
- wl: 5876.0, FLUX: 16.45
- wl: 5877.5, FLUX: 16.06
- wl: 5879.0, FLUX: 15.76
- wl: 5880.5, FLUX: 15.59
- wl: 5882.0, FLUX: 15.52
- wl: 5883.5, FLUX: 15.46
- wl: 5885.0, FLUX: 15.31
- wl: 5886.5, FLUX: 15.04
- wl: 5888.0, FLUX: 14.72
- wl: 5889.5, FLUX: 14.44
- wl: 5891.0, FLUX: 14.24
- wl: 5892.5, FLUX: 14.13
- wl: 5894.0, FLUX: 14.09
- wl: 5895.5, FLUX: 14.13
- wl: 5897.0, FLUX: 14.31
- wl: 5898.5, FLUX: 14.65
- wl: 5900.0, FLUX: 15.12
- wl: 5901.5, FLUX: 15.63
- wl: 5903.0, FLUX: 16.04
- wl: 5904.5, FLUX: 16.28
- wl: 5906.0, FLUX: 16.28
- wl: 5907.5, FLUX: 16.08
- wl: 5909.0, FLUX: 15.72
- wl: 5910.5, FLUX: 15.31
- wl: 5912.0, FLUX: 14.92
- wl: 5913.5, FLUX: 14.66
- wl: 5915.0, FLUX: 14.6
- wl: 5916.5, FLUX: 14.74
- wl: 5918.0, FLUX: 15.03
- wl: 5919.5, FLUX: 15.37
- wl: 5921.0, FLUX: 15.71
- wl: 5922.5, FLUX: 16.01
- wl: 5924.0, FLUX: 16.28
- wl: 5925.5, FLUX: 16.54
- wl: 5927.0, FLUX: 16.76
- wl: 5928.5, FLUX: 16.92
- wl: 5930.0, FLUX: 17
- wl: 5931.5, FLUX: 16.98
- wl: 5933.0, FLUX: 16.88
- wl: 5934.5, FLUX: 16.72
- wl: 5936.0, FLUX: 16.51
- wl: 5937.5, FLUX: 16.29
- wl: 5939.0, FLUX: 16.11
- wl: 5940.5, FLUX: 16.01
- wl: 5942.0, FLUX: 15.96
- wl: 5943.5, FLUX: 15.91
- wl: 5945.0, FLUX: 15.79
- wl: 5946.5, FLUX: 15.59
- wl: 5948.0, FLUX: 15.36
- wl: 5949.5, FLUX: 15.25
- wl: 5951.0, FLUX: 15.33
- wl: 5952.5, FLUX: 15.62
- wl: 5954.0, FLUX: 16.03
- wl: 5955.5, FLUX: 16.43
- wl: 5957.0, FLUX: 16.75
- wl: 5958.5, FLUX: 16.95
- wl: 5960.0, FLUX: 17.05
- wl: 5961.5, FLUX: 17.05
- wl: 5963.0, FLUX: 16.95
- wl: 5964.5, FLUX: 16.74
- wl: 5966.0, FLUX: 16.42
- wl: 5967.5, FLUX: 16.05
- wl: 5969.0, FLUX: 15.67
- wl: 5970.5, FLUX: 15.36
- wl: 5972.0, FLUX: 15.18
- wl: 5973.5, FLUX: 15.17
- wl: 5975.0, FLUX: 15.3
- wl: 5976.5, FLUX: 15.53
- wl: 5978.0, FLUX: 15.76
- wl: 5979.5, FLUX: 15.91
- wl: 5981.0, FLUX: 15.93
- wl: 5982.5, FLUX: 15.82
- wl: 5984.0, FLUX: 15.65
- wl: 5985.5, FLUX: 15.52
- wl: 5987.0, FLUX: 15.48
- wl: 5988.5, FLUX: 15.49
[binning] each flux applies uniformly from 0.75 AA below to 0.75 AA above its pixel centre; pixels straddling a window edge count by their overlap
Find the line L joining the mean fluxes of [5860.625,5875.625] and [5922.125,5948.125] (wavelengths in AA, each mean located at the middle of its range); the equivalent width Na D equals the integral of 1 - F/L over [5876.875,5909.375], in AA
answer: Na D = 2.6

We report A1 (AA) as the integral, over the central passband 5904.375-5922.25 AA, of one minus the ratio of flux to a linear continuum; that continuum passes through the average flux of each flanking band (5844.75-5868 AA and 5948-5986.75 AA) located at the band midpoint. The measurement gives 0.7 AA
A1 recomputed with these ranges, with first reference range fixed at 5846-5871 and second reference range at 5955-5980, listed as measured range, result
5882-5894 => 1.04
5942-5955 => 0.40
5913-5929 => 0.46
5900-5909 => 0.12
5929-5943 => -0.30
